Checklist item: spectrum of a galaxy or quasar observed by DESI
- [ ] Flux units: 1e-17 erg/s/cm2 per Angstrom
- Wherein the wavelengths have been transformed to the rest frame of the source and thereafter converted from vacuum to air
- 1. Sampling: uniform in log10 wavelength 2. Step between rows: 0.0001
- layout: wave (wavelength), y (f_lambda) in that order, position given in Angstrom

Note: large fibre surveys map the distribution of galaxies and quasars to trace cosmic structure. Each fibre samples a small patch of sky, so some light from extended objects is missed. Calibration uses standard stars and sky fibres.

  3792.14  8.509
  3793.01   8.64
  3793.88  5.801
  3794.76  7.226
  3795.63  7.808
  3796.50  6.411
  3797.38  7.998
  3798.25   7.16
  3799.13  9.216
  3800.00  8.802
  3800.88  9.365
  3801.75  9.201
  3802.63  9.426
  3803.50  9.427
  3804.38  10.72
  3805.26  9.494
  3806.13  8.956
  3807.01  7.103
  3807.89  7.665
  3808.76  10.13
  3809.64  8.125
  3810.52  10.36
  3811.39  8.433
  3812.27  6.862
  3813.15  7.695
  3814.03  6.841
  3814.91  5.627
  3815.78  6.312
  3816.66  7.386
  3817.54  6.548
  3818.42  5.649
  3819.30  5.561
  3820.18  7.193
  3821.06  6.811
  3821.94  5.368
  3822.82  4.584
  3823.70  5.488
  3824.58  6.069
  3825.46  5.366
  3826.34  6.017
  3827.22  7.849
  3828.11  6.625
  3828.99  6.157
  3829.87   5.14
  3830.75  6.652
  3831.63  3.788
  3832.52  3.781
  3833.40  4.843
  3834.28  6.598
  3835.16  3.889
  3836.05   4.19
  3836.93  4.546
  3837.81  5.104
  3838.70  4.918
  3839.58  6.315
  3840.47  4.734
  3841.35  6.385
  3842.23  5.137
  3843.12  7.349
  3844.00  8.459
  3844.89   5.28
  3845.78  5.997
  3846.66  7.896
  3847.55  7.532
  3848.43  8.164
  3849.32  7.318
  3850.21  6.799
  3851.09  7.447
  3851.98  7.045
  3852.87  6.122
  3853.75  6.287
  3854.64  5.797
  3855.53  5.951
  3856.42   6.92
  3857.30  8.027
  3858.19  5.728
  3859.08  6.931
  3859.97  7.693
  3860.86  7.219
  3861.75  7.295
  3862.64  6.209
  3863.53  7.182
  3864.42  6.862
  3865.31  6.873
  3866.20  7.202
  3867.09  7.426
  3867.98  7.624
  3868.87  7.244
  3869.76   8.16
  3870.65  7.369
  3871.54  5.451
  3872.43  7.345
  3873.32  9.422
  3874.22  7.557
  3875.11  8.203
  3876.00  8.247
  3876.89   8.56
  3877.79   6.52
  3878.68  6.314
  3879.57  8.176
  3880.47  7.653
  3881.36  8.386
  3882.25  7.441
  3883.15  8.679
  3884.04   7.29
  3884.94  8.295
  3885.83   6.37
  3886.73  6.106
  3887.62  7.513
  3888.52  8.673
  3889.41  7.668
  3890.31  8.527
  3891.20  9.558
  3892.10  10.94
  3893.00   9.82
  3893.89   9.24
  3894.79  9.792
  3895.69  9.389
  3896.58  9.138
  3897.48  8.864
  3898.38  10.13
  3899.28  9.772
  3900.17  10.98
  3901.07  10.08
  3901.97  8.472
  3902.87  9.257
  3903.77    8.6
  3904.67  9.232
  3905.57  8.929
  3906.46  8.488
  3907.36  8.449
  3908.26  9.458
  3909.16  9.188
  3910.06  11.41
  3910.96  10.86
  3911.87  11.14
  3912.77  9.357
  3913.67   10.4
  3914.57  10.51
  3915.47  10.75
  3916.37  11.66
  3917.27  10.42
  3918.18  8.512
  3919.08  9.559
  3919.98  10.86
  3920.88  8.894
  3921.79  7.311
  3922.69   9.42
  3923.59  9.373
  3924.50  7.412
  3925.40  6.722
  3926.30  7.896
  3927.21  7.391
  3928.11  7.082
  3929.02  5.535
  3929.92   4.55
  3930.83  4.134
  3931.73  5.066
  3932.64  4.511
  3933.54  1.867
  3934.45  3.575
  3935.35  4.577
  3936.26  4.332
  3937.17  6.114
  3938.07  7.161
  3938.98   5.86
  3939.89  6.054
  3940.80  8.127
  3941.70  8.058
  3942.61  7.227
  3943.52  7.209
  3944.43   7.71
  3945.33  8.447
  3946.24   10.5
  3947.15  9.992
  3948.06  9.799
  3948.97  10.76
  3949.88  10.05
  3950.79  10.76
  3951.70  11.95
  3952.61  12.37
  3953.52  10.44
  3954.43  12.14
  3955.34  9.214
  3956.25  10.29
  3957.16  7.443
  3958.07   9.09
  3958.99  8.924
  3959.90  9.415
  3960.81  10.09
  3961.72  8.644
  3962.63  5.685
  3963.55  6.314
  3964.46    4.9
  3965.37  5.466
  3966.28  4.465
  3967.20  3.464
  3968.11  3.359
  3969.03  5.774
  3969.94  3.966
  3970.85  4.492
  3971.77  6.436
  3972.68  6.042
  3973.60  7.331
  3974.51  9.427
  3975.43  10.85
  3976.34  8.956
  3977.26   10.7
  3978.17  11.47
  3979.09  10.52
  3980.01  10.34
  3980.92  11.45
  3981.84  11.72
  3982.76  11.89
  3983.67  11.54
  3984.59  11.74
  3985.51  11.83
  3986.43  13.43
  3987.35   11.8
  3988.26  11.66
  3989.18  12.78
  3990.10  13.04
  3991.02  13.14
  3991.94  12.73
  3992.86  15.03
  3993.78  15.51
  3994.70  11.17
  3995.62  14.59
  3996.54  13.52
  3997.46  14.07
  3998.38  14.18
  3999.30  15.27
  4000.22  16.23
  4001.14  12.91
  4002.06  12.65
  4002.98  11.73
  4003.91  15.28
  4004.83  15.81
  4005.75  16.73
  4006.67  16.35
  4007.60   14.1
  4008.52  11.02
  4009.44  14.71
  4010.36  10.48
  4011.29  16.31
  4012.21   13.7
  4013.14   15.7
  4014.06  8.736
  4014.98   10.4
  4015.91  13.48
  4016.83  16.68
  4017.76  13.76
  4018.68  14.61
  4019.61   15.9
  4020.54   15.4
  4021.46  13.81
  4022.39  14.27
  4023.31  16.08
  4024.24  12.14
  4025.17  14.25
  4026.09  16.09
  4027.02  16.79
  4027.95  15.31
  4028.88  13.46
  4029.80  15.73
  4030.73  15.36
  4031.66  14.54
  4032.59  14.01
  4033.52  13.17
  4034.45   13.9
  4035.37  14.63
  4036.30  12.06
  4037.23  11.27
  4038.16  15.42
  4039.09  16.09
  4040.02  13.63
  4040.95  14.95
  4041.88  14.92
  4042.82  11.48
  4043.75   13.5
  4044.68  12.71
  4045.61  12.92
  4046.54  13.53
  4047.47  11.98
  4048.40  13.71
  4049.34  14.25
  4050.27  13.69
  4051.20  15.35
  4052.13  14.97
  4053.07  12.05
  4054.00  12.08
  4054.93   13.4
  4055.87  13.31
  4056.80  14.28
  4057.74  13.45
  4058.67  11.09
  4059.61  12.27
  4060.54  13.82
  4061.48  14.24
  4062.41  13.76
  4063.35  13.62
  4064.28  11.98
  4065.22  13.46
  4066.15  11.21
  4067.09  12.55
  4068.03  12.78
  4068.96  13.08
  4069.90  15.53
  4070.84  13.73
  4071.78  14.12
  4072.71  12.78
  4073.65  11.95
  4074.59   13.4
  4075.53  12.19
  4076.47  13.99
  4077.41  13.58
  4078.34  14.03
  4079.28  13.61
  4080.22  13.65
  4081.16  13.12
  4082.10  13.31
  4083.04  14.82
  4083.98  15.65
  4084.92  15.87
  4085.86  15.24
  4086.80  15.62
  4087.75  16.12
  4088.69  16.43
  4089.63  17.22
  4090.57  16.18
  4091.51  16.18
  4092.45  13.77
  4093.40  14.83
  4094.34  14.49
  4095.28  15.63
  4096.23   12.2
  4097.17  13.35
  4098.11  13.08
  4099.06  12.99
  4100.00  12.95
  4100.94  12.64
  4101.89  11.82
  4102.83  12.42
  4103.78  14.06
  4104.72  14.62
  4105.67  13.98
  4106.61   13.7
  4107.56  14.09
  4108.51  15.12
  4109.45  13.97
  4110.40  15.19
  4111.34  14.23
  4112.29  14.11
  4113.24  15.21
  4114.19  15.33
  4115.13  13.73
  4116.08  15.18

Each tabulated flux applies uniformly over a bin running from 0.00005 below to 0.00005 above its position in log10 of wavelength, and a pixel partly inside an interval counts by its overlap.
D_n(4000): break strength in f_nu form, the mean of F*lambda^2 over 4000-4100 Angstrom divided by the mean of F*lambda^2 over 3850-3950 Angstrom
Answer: 1.89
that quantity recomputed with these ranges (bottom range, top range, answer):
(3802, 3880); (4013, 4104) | 2.26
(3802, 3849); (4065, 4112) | 2.41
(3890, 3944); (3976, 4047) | 1.72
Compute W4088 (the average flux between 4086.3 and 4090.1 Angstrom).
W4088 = 16.3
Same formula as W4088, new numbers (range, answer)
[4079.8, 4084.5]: 14.1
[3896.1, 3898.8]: 9.38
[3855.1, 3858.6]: 6.68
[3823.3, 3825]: 5.78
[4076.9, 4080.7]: 13.7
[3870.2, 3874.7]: 7.44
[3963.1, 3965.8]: 5.57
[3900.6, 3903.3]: 9.26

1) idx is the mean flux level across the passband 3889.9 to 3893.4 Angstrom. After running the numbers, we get 9.72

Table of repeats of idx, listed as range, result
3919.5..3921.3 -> 9.92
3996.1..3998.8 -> 13.9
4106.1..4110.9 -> 14.4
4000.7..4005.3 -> 13.7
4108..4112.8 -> 14.5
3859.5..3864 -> 7.11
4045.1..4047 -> 13.2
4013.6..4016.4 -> 11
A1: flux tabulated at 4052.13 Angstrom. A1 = 14.97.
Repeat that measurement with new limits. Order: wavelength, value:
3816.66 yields 7.386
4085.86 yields 15.24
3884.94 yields 8.295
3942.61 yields 7.227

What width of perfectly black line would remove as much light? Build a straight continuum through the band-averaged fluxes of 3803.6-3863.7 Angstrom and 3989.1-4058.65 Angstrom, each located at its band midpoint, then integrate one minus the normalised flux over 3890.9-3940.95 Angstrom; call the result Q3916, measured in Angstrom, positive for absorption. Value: 6.93 Angstrom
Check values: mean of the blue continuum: 6.62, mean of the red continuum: 13.9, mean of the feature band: 8.31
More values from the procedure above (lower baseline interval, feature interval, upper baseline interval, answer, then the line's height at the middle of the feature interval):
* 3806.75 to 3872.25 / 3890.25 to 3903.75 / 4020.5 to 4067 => -1.6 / 8.58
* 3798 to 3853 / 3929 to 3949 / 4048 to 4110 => 7.0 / 9.97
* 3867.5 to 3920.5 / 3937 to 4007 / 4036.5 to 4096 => 6.4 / 11.1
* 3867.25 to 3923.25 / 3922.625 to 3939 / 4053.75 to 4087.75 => 6.6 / 9.79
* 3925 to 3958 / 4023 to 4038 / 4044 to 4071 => -3.0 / 12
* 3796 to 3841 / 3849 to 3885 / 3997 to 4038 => 5.7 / 8.62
